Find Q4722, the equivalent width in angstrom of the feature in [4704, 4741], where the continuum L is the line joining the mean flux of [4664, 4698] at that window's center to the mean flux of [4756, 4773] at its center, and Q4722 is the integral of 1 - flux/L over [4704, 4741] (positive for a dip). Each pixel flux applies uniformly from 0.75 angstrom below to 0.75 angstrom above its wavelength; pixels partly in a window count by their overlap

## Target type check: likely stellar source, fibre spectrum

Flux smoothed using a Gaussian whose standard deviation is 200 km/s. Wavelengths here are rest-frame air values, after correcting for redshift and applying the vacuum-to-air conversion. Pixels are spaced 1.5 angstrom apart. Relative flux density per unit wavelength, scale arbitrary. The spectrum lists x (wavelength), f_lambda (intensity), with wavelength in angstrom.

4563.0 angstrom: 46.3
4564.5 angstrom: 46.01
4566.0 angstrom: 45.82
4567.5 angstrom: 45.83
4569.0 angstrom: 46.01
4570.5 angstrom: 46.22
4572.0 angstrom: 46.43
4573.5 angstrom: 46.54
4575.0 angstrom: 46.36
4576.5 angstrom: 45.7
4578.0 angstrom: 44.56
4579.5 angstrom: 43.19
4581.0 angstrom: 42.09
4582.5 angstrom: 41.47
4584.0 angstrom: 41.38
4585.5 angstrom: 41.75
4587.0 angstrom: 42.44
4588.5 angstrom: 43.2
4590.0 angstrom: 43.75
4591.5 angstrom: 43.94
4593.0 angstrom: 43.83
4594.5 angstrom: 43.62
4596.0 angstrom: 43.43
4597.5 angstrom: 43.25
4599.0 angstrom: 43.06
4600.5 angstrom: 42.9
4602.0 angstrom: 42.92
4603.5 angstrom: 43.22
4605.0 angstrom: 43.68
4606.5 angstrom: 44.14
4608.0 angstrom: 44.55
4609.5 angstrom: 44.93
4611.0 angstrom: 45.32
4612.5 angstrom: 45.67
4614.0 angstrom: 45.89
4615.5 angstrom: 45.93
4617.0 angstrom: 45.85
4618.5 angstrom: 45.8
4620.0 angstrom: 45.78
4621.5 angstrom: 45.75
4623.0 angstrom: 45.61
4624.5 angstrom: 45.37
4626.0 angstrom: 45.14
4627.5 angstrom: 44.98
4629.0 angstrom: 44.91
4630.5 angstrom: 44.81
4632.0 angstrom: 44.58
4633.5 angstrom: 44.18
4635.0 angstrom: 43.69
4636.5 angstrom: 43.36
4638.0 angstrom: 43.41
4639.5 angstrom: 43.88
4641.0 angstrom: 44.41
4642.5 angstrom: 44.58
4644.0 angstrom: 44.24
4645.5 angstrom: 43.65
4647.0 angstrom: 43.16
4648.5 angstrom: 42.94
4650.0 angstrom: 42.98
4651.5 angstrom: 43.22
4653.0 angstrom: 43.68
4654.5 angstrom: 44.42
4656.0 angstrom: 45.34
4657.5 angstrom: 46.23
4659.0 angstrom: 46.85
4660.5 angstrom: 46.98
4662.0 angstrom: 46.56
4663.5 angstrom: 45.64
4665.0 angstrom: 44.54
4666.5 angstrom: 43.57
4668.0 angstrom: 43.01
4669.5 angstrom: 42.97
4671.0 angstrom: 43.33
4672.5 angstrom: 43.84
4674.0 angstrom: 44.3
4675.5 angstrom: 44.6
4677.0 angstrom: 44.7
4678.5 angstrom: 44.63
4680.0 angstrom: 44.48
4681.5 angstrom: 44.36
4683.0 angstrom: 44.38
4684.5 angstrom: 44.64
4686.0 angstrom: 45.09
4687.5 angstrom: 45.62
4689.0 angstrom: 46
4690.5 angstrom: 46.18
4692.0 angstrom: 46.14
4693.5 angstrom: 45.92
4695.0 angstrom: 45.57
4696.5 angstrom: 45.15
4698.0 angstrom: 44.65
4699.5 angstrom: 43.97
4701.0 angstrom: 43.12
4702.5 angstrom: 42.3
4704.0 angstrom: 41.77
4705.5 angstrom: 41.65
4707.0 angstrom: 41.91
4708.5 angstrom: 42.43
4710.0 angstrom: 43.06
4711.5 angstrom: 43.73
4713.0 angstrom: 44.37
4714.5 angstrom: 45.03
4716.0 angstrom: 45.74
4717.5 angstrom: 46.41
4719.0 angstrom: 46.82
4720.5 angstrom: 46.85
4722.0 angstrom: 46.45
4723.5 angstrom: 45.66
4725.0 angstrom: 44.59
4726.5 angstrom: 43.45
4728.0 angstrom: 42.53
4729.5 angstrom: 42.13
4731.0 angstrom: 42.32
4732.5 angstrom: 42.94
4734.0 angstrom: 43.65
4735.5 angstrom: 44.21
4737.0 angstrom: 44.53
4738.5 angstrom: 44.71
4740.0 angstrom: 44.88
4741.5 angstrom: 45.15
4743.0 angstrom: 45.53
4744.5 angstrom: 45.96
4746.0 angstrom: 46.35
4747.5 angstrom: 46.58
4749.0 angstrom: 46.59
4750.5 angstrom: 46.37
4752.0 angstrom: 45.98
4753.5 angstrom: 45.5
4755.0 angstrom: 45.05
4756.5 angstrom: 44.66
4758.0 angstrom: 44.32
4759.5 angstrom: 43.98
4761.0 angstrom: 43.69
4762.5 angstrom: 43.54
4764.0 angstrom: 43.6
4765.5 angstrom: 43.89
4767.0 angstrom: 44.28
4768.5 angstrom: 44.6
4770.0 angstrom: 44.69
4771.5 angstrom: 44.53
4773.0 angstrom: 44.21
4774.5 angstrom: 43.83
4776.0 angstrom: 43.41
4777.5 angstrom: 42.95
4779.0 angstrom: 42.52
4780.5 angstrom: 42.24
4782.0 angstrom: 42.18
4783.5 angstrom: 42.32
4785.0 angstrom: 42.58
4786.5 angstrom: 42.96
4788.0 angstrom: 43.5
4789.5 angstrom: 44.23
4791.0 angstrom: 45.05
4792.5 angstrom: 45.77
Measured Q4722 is 0.2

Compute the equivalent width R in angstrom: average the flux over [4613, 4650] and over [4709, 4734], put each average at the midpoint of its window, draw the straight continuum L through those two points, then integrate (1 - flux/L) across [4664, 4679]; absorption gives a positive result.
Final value 0.2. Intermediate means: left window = 44.6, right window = 44.5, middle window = 44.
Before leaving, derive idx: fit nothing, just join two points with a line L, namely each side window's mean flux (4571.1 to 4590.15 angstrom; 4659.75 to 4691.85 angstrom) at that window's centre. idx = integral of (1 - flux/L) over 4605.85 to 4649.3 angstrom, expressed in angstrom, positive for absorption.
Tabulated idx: -0.4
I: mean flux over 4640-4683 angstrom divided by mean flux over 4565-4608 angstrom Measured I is 1.01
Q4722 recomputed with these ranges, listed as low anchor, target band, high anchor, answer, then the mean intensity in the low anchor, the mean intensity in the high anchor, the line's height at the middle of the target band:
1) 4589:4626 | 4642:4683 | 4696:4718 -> -0.3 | 44.5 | 43.6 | 44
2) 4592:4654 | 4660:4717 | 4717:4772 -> 0.2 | 44.3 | 44.8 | 44.6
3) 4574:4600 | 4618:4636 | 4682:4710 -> -0.5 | 43.4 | 44.2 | 43.7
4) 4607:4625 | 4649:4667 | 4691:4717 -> -0.1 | 45.5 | 44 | 44.8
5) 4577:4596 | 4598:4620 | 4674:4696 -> -0.6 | 43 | 45.1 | 43.5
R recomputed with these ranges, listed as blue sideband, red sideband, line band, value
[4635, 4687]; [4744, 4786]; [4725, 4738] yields 0.29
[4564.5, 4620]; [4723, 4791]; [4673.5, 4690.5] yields -0.24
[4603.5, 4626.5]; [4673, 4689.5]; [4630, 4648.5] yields 0.46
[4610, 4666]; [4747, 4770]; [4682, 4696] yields -0.20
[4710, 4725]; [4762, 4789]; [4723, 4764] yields -0.03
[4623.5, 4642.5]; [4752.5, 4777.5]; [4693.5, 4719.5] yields 0.17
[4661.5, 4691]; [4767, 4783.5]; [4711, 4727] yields -0.47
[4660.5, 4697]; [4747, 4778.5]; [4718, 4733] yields 0.08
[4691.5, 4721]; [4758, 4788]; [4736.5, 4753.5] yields -0.73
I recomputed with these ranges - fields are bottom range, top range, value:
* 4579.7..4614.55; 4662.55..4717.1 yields 1.02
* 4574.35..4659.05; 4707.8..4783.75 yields 1.01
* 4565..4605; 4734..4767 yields 1.02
